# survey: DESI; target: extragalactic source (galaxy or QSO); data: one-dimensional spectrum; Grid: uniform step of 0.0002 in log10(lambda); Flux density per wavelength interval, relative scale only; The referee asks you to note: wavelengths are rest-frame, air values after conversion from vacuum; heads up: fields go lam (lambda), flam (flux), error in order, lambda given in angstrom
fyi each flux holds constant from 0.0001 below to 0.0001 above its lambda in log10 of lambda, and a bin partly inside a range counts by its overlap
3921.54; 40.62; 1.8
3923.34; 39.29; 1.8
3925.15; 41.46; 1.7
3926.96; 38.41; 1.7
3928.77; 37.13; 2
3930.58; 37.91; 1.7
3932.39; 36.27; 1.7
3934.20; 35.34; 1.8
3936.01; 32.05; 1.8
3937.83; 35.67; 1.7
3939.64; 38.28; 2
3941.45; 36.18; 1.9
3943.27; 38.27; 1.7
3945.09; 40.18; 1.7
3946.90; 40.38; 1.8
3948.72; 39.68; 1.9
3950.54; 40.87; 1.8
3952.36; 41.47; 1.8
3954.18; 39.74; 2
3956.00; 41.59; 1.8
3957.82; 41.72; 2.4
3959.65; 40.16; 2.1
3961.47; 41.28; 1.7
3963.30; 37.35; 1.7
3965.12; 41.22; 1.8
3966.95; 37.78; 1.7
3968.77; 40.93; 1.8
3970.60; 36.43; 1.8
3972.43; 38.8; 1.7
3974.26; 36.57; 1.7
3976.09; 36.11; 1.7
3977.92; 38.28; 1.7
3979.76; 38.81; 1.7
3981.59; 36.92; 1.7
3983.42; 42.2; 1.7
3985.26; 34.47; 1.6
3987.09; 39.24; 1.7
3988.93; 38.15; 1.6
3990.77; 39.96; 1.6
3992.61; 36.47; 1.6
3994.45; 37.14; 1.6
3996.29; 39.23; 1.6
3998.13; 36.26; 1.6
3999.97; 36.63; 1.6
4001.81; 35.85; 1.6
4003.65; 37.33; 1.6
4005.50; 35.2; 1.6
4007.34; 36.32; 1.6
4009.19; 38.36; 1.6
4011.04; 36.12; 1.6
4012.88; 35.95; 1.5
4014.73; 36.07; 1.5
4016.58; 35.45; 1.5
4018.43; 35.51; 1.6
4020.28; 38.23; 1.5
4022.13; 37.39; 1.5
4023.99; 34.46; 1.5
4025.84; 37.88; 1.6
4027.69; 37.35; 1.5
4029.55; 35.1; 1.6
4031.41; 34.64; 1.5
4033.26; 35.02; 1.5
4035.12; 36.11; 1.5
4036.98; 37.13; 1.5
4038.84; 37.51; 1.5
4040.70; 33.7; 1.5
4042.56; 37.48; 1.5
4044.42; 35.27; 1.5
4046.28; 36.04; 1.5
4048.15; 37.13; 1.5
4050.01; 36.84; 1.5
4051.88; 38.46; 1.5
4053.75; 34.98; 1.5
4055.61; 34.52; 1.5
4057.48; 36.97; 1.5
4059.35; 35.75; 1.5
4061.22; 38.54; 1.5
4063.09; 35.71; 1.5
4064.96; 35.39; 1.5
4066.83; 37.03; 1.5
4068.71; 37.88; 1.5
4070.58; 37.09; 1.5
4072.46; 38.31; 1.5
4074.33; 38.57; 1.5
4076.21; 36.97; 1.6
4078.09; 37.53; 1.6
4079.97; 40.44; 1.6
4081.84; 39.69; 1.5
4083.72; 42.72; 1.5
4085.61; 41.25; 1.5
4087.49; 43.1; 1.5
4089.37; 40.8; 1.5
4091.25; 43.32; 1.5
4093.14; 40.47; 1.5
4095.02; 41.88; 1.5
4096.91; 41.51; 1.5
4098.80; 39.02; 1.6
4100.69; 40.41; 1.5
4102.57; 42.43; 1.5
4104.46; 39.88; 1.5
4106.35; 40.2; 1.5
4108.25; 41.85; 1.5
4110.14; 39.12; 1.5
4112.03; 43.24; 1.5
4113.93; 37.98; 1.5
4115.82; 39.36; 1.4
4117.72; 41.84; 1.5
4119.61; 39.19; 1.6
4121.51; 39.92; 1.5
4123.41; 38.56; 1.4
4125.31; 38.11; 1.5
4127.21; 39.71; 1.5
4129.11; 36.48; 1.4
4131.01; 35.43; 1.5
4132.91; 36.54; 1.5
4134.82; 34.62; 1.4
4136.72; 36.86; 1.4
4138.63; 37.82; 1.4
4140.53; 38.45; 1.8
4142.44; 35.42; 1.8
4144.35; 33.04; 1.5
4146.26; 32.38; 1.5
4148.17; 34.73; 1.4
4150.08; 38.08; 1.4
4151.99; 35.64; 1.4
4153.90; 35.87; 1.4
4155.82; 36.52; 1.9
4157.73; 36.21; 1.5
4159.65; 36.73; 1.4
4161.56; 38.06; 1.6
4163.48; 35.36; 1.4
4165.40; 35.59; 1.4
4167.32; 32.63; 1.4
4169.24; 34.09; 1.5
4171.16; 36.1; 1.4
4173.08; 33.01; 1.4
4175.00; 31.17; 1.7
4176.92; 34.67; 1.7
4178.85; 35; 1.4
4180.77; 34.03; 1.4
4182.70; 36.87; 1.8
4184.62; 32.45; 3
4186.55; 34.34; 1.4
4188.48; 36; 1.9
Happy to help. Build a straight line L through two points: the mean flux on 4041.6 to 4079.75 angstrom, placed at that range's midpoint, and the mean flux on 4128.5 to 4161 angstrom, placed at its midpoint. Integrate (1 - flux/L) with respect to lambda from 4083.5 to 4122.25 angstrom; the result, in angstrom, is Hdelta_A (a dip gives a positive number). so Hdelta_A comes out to -4.8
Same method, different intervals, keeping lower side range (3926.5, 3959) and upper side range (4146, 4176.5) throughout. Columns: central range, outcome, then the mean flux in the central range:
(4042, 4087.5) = -1.3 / 37.6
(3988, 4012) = 0.3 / 37.2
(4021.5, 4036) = 0.5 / 36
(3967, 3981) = 0.0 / 38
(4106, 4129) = -2.5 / 39.8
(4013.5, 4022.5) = 0.2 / 36.5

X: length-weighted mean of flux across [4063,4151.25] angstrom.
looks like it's 38.7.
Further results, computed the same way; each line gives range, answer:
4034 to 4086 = 37.3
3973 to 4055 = 36.8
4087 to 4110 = 41.1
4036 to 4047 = 36.2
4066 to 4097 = 39.9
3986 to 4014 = 37.2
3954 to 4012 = 38.2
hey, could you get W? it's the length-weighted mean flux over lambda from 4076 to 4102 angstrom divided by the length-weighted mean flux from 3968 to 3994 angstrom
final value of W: 1.1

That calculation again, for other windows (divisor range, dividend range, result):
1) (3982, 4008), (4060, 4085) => 1.02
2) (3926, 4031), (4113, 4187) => 0.96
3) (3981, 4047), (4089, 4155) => 1.05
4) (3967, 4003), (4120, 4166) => 0.97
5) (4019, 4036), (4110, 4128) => 1.10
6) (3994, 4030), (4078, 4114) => 1.12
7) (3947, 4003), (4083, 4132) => 1.04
